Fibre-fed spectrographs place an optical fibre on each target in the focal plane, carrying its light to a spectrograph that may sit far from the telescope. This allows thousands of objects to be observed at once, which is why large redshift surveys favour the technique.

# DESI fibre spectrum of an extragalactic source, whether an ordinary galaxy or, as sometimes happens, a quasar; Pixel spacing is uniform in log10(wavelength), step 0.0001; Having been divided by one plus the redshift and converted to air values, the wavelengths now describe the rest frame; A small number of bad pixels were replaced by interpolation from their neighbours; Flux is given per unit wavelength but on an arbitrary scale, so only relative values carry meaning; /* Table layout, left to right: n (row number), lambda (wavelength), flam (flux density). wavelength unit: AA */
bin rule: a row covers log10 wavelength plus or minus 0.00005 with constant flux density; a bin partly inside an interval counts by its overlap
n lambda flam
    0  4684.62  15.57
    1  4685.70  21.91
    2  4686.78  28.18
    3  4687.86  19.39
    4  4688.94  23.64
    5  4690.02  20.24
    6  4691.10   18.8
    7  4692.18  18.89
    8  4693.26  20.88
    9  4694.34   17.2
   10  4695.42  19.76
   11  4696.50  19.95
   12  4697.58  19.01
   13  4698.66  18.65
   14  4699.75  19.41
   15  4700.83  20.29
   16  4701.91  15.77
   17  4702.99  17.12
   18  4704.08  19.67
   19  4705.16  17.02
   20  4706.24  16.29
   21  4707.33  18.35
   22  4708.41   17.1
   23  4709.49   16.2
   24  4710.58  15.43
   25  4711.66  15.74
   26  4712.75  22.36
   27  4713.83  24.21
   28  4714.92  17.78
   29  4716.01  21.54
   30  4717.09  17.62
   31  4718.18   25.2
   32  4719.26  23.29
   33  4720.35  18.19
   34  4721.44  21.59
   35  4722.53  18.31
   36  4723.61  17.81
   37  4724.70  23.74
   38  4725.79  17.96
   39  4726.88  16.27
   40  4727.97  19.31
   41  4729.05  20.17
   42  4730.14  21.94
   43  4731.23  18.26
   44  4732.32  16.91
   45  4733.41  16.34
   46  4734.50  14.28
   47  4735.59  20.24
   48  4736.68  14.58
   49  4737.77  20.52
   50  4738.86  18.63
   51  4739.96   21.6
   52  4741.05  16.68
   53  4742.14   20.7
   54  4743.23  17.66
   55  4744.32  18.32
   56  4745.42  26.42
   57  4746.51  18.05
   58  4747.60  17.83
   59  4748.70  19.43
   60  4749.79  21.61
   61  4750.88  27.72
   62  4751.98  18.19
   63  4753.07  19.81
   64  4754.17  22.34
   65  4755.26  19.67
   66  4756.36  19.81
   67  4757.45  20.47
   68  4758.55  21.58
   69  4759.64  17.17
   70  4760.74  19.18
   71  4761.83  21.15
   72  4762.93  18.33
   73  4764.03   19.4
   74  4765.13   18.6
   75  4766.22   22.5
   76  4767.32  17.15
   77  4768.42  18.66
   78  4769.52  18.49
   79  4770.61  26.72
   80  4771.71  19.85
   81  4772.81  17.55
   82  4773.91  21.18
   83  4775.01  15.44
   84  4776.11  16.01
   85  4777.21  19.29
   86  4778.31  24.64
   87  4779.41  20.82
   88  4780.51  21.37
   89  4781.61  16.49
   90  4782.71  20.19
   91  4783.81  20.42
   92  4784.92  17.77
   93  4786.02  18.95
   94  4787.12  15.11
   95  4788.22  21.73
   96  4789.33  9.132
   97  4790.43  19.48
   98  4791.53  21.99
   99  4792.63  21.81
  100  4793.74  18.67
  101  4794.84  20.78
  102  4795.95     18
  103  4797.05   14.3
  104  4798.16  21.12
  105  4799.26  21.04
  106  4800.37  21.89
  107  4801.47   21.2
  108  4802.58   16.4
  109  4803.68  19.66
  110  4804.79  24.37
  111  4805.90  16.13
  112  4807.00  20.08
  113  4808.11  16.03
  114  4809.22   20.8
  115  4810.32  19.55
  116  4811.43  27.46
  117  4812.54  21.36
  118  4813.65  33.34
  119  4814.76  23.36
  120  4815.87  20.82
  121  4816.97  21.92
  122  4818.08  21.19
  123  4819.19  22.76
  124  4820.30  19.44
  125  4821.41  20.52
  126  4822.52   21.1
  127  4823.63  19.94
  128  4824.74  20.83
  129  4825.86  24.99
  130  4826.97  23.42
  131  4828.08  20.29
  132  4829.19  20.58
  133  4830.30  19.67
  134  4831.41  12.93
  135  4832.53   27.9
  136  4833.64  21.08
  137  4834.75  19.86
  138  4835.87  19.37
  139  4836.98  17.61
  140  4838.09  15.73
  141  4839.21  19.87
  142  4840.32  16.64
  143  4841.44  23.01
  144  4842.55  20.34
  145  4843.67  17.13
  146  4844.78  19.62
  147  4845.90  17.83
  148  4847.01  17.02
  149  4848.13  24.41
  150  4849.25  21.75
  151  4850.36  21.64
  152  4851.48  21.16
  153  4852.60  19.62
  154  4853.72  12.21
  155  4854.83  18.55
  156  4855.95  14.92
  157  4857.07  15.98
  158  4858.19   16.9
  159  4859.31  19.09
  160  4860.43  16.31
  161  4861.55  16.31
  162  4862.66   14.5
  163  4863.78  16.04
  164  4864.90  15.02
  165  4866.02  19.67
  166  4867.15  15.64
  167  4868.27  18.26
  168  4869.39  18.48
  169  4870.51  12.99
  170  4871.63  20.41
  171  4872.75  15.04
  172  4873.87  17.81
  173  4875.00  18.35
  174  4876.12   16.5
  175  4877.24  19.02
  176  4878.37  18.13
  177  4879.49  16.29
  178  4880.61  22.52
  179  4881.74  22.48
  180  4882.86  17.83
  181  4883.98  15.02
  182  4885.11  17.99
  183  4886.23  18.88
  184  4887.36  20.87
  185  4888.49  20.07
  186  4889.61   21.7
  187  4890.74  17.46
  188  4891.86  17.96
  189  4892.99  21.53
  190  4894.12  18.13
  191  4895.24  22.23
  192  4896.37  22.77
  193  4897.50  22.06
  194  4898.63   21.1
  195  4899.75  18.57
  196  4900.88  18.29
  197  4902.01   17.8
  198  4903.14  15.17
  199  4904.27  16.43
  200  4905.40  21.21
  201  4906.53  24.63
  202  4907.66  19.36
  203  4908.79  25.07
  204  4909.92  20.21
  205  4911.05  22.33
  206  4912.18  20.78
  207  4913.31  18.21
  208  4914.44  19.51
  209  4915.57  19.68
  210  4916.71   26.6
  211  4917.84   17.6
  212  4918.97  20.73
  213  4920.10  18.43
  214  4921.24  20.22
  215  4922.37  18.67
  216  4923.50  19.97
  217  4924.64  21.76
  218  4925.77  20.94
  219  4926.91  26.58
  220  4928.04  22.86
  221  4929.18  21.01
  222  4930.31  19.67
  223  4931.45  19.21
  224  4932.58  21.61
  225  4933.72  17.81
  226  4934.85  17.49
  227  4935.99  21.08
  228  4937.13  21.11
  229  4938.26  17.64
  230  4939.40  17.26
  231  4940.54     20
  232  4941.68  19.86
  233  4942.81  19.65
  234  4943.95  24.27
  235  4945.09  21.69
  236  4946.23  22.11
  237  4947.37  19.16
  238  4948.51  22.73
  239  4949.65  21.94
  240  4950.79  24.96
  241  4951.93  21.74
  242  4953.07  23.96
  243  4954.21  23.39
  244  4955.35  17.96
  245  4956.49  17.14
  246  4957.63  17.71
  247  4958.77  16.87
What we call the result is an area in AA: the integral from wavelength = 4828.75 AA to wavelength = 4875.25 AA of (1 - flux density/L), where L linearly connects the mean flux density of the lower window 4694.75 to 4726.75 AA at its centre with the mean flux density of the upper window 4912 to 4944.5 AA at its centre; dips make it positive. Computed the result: 3.8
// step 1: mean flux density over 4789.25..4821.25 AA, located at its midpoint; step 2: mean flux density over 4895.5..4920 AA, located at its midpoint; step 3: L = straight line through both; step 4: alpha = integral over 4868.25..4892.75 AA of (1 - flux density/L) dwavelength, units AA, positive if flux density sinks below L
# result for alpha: 2.4 AA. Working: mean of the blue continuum 20.7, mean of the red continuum 20.4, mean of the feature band 18.4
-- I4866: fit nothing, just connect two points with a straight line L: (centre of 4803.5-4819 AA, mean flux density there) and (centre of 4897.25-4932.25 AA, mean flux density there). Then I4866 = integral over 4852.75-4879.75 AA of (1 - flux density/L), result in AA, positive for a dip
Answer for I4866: 5.5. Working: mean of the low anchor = 21.9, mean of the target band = 16.8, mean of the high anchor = 20.5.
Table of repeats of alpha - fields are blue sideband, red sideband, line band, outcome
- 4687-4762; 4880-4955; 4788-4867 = 1.3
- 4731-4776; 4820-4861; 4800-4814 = -1.3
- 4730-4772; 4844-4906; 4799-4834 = -4.3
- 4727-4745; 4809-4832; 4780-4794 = 1.2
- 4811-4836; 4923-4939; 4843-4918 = 8.2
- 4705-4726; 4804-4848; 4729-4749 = 0.8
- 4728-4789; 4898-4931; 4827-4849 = 0.4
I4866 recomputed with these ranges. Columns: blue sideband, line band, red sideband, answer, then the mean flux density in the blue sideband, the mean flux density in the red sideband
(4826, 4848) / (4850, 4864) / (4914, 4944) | 1.9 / 19.7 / 20.4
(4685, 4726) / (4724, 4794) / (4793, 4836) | 2.8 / 19.6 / 20.9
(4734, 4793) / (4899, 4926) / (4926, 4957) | 0.8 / 19.5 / 20.9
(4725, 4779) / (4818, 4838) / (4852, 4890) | -2.5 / 19.5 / 17.6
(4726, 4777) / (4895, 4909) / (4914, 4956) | 0.3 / 19.4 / 20.8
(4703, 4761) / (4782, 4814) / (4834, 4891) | -1.8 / 19.4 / 18.2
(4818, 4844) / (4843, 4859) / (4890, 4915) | 1.3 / 20.3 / 20.1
